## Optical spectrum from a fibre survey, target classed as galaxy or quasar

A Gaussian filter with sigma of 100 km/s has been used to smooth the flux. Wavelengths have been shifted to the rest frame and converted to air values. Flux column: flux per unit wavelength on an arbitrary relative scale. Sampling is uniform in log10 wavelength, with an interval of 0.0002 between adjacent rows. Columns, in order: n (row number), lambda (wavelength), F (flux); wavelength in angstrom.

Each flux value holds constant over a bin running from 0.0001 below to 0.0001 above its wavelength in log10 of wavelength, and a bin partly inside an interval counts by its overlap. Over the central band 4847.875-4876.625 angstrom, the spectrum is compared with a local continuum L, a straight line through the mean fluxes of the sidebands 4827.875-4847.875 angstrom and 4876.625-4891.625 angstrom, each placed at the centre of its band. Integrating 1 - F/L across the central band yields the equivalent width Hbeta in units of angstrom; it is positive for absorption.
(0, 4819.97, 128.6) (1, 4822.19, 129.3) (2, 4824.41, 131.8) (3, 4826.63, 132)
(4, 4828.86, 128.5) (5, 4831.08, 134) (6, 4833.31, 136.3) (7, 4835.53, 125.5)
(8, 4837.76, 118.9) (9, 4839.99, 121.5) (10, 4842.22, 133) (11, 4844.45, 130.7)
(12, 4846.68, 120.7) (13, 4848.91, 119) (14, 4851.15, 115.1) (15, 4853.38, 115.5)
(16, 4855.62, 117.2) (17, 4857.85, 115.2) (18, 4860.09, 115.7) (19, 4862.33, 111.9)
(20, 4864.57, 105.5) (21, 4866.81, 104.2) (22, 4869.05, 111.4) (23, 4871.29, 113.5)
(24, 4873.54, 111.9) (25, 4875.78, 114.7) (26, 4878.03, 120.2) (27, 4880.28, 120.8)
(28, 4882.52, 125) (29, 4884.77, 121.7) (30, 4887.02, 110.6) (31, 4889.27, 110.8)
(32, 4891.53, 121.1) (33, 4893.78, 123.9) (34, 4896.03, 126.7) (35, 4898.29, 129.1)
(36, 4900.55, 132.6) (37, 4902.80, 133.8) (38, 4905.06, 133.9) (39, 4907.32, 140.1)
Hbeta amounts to 2.3 angstrom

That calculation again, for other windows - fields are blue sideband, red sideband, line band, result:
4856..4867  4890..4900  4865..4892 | 0.7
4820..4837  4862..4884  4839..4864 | 0.6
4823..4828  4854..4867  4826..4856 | -0.5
